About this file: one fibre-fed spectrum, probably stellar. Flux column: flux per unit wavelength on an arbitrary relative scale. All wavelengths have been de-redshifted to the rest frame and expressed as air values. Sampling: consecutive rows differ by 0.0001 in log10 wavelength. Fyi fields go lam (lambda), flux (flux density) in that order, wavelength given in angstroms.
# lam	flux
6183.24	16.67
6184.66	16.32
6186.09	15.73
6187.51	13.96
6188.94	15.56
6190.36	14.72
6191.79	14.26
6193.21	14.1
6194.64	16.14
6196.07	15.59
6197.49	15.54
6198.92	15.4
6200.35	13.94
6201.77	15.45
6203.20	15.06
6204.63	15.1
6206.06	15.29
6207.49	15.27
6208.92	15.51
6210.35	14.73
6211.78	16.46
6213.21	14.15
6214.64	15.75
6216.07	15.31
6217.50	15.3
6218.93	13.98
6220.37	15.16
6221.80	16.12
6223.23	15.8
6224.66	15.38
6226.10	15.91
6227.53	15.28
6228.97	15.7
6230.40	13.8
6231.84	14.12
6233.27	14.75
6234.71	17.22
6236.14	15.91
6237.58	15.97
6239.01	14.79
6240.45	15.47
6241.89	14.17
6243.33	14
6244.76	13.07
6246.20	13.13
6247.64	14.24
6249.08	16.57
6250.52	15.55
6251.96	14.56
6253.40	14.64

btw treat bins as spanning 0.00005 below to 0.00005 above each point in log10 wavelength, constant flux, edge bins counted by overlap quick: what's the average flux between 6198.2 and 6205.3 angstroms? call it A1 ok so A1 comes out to 15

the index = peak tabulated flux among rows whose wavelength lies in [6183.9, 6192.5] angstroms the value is 16.32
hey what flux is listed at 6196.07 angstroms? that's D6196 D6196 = 15.59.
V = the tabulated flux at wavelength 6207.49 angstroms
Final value 15.27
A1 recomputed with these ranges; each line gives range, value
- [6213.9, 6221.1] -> 15.1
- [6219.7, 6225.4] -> 15.6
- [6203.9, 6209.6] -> 15.3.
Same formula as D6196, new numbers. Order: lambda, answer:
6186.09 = 15.73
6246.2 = 13.13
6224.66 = 15.38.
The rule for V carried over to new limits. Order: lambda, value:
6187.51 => 13.96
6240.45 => 15.47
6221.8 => 16.12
